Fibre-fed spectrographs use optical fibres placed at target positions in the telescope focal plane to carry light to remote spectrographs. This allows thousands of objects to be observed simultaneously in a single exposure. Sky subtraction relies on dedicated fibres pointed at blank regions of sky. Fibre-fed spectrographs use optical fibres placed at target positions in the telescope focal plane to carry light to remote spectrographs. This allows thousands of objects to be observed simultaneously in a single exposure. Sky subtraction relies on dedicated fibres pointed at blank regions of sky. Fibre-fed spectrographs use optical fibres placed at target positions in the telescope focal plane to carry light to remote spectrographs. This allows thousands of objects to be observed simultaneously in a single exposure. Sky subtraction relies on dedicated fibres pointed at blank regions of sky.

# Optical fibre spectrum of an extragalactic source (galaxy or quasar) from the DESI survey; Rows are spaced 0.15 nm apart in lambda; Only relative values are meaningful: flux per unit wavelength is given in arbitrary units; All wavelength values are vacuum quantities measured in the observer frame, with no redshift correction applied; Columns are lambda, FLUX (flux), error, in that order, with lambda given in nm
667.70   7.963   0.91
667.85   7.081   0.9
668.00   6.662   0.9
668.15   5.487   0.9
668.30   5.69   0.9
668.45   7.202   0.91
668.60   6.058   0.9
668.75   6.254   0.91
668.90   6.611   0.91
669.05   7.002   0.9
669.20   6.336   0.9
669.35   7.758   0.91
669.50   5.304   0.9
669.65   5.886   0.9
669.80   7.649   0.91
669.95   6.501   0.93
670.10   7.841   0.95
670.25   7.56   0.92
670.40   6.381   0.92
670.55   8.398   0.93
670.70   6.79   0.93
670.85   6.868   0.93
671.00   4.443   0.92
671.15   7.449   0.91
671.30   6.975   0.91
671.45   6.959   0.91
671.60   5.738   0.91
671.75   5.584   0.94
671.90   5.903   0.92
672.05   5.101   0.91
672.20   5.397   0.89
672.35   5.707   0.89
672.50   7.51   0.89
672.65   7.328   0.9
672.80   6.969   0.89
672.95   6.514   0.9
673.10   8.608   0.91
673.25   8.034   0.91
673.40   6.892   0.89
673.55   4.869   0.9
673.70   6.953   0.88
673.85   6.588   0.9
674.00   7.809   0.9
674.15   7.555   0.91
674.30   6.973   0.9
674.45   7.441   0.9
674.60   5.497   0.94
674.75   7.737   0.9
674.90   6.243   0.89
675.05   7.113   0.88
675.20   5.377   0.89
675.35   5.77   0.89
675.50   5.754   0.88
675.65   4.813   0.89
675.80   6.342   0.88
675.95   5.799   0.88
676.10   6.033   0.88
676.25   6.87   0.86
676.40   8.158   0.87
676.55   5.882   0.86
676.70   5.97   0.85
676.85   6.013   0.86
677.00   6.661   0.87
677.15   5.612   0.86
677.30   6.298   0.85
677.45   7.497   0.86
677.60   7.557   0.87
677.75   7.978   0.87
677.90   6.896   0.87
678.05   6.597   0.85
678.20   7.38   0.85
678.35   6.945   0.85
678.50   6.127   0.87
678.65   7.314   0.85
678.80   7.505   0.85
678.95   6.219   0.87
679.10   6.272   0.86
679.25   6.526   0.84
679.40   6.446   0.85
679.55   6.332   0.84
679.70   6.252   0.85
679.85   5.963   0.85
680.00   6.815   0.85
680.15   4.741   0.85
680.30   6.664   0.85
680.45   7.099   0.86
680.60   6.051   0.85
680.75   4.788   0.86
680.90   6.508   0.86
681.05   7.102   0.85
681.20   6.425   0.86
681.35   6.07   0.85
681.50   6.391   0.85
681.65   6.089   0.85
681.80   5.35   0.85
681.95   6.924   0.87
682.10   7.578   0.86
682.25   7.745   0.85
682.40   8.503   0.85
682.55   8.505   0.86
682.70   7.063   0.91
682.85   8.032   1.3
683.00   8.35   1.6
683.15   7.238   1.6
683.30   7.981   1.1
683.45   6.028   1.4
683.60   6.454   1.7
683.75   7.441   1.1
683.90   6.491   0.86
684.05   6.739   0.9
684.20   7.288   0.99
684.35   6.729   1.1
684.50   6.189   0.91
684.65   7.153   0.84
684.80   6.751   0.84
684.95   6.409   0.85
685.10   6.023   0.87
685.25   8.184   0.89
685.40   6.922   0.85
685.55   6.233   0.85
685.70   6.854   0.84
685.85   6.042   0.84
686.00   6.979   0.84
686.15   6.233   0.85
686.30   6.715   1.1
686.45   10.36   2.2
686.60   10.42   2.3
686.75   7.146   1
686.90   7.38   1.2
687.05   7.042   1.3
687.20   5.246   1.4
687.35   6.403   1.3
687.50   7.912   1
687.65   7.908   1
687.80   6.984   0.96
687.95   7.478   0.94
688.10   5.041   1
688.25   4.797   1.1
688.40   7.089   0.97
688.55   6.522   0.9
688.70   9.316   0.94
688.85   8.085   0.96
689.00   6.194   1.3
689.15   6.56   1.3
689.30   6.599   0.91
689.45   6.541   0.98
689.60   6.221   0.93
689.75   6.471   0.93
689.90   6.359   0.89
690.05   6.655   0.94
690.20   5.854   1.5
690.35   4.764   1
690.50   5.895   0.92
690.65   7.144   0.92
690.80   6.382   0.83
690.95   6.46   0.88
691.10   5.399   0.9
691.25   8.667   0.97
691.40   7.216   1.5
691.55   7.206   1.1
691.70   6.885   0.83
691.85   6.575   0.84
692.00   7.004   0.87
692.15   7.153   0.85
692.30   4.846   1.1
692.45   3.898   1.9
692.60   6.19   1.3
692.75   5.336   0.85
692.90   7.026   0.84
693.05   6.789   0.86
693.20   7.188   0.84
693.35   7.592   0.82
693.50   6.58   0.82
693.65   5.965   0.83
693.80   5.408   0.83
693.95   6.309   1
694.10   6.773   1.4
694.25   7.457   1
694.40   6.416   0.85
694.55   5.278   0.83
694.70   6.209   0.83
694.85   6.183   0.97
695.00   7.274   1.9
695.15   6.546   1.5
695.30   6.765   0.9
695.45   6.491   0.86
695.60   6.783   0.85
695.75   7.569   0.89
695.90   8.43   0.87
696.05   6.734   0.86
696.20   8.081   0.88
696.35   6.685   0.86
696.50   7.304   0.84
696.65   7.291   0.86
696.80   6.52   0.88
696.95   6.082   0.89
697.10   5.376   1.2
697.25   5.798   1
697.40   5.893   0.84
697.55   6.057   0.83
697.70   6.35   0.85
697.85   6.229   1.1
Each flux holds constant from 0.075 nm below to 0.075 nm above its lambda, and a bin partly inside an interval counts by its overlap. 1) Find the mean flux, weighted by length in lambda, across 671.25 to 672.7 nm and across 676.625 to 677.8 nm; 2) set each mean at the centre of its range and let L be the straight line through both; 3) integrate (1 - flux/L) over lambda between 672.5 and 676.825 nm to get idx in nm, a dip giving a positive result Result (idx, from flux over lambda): -0.148 nm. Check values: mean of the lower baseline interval 6.19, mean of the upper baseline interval 6.67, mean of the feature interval 6.65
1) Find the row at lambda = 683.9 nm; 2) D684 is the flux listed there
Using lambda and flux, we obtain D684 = 6.491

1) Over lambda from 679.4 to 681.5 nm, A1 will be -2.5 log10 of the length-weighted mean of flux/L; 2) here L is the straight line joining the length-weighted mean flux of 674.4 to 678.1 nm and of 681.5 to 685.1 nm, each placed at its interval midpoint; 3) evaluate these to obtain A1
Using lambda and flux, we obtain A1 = 0.10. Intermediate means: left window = 6.47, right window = 7.05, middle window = 6.23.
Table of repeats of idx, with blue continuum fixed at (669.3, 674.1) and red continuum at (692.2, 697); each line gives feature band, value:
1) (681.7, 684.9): -0.25 nm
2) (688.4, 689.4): -0.09 nm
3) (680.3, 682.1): 0.09 nm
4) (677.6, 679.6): -0.06 nm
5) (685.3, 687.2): -0.19 nm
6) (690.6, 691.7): -0.06 nm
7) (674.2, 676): 0.11 nm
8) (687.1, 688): -0.05 nm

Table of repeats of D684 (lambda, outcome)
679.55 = 6.332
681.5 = 6.391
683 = 8.35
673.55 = 4.869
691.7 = 6.885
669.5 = 5.304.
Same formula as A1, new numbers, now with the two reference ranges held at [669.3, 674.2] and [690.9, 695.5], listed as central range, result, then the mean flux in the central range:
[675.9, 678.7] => -0.010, 6.72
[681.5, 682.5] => -0.066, 7.02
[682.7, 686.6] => -0.083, 7.1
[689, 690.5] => 0.054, 6.21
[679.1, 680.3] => 0.074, 6.19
